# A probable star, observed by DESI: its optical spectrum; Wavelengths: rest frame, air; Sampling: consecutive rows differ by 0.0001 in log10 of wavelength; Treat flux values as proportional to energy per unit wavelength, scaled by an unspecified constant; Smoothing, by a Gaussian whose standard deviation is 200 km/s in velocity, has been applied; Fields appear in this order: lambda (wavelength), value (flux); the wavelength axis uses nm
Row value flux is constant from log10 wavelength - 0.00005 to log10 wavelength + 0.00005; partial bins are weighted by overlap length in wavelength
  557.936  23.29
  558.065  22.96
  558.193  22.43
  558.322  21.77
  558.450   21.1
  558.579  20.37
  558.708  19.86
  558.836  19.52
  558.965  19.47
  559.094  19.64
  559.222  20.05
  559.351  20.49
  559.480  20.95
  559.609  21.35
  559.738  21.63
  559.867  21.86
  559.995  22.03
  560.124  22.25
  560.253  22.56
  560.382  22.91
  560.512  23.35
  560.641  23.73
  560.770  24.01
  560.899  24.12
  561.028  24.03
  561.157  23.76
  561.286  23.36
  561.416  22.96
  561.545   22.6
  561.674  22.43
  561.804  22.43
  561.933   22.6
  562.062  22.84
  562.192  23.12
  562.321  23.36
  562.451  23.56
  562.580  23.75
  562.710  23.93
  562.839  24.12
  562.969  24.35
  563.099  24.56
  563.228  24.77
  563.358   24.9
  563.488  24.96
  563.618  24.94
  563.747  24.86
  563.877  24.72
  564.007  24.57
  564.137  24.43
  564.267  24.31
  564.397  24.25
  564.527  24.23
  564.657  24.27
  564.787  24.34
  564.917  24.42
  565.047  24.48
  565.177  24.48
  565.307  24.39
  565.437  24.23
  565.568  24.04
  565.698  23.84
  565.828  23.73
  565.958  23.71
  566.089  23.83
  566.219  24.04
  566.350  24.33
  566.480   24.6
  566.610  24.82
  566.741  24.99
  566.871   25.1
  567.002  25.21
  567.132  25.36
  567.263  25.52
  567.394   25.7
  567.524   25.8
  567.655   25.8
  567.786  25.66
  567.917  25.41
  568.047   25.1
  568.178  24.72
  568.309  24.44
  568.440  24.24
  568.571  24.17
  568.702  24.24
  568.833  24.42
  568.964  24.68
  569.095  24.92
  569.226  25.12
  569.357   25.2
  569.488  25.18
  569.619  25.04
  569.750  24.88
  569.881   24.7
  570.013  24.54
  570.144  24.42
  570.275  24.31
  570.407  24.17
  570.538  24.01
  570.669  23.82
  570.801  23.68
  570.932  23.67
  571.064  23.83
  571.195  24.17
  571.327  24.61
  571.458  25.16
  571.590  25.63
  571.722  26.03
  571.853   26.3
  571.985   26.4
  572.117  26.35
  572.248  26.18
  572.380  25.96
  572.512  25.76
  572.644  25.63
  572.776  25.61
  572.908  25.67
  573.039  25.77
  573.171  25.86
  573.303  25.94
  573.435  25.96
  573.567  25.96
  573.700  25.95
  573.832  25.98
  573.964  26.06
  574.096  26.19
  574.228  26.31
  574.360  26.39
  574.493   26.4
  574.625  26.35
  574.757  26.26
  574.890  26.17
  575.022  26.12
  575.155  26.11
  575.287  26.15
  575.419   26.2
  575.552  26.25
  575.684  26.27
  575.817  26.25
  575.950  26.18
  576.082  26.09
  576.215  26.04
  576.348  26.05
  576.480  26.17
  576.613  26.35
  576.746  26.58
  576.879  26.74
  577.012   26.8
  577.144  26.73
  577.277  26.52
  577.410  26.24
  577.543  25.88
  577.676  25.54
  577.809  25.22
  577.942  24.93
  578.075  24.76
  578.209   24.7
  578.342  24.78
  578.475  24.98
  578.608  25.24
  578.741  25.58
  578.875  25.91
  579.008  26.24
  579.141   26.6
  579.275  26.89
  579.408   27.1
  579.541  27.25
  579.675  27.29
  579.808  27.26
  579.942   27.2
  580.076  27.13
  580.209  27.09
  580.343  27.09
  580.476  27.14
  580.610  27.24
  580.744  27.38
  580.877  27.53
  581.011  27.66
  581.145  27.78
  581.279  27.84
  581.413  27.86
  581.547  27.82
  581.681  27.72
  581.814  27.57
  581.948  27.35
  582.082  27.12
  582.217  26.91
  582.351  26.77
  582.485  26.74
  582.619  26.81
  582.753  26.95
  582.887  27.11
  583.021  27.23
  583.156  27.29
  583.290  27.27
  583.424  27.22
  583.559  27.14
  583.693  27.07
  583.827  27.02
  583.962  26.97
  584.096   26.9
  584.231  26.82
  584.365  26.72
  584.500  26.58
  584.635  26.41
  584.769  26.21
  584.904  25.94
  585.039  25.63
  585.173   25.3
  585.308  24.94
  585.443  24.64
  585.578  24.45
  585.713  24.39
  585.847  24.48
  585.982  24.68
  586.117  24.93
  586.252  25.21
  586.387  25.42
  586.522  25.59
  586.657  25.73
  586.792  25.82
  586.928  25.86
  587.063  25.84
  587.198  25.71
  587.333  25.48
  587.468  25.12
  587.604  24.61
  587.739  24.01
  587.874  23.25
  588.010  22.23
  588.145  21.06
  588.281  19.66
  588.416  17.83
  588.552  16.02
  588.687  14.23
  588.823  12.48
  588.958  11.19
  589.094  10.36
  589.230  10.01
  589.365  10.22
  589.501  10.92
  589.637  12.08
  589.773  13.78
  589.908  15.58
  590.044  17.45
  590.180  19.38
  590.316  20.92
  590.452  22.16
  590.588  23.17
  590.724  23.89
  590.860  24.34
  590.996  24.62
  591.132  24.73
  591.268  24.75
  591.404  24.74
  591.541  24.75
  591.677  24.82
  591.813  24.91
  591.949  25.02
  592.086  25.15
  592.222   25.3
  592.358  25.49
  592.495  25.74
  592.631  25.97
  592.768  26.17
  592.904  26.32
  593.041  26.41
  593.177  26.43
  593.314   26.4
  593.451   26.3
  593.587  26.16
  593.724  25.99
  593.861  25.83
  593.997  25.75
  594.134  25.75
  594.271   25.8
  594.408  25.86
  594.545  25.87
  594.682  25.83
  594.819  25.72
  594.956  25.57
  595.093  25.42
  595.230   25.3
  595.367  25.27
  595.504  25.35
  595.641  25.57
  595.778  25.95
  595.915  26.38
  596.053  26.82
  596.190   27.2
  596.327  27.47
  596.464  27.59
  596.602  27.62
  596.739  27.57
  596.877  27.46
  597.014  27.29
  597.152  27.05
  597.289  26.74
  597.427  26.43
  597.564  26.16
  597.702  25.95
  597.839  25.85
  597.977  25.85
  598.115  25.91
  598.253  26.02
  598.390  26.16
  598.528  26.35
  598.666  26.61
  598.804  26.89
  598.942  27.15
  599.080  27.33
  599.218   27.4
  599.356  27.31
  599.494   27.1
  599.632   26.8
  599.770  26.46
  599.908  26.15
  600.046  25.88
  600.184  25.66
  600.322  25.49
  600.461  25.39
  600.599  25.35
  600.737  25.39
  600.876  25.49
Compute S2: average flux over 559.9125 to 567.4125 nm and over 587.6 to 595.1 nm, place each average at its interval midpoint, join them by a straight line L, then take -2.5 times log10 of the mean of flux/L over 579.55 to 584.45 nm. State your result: -0.20 mag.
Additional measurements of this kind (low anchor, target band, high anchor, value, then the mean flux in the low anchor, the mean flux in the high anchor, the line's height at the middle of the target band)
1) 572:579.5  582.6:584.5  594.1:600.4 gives -0.04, 26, 26.4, 26.2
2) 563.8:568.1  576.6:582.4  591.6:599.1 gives -0.05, 24.7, 26.2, 25.4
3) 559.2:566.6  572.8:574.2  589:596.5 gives -0.11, 23.6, 23.4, 23.5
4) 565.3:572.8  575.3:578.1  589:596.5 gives -0.07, 24.9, 23.4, 24.4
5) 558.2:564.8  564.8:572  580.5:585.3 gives -0.02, 22.9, 27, 24.2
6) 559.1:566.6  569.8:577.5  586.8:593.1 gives -0.14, 23.5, 21.2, 22.6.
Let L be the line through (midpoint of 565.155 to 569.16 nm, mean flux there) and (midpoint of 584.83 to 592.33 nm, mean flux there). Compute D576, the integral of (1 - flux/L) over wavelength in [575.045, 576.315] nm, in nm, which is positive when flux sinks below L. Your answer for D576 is -0.143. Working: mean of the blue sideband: 24.7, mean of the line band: 26.2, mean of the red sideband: 21.7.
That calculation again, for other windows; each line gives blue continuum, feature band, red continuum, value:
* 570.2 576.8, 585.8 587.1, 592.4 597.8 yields 0.03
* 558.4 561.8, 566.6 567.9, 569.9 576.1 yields -0.08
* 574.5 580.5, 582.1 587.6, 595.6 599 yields 0.06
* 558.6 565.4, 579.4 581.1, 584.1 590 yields -0.41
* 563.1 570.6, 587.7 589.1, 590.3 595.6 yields 0.42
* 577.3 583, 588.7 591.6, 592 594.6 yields 0.89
